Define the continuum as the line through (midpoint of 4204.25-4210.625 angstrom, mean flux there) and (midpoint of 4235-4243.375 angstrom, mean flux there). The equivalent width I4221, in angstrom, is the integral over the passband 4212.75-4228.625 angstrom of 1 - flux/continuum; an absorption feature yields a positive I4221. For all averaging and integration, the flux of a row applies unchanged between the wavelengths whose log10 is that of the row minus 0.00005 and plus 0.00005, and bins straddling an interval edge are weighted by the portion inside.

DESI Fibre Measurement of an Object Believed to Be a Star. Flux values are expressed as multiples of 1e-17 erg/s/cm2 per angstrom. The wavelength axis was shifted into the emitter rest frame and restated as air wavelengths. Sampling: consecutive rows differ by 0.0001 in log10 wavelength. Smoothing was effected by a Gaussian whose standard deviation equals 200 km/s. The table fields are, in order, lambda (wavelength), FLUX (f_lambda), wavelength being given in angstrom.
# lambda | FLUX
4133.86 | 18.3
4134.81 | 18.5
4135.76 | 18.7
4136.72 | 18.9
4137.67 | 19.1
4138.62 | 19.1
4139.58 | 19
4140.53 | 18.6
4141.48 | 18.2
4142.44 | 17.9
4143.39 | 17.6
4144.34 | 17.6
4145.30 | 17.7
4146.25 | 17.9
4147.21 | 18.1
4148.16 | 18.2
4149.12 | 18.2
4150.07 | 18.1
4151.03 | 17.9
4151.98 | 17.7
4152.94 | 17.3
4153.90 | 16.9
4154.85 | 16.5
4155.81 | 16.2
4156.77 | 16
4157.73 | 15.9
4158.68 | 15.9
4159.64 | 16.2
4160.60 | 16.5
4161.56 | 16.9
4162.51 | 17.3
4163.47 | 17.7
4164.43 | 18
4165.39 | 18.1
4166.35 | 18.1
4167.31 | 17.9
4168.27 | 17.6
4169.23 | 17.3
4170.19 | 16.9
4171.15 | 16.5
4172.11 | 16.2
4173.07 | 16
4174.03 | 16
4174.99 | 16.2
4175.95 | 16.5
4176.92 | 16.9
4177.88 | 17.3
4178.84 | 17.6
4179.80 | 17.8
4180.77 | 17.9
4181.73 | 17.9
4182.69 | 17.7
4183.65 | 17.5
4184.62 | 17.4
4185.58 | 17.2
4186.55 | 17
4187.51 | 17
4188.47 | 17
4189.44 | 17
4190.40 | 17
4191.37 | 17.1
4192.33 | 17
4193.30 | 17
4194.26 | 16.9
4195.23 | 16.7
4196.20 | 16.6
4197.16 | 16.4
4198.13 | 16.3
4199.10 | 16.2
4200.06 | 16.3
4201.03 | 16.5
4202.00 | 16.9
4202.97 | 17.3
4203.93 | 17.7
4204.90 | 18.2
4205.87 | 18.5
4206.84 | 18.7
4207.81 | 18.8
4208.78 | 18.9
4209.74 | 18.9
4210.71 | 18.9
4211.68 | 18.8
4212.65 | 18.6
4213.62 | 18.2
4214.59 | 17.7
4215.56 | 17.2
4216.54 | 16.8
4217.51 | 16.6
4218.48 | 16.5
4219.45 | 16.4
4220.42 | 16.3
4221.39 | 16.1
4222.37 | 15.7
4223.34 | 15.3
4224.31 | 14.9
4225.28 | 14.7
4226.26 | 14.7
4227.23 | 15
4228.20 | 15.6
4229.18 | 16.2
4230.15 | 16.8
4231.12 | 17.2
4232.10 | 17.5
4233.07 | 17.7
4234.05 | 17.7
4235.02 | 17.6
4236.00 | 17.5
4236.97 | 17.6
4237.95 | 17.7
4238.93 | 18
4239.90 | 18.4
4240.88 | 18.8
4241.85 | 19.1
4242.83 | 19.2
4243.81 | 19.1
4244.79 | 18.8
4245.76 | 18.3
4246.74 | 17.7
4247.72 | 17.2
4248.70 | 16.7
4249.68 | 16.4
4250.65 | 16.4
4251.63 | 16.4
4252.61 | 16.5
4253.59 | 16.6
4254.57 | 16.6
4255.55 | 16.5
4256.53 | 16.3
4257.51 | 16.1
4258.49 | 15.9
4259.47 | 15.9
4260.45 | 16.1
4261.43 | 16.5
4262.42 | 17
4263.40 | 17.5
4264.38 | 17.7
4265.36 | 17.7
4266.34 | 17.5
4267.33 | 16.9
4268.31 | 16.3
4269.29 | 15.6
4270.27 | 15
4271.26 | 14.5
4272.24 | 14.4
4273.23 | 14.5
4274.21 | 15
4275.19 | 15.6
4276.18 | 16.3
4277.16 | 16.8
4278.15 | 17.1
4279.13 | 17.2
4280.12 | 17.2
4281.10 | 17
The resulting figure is 1.99 angstrom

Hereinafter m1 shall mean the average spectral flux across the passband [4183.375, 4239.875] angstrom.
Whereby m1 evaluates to 17.1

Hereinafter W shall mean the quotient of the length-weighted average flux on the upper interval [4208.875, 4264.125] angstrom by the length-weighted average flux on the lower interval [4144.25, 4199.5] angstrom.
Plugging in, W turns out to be 1.00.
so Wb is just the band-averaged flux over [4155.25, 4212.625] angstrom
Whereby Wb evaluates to 17.2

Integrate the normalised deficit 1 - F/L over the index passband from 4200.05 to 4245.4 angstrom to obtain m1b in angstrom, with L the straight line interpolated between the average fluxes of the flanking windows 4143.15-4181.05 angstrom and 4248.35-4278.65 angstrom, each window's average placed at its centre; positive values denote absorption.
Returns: -2.0 angstrom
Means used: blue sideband 17.2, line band 17.4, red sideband 16.3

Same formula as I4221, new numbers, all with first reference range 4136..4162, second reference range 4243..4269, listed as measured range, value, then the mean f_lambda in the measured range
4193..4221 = -0.27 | 17.4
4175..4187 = 0.03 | 17.3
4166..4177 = 0.39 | 16.8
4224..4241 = 0.24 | 16.8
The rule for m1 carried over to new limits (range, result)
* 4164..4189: 17.2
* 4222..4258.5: 17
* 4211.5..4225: 16.7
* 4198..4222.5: 17.5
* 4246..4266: 16.7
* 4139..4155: 17.9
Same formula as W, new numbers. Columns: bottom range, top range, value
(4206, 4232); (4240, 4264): 1.01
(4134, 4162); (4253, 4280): 0.92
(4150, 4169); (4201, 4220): 1.04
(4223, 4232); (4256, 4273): 1.04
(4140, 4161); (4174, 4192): 0.99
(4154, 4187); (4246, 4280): 0.96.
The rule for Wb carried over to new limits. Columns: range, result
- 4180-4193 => 17.3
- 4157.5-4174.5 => 17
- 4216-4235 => 16.2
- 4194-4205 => 16.8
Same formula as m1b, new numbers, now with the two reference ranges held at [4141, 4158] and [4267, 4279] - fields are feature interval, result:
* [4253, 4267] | -0.7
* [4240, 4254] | -1.4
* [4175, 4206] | -0.4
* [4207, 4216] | -1.0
